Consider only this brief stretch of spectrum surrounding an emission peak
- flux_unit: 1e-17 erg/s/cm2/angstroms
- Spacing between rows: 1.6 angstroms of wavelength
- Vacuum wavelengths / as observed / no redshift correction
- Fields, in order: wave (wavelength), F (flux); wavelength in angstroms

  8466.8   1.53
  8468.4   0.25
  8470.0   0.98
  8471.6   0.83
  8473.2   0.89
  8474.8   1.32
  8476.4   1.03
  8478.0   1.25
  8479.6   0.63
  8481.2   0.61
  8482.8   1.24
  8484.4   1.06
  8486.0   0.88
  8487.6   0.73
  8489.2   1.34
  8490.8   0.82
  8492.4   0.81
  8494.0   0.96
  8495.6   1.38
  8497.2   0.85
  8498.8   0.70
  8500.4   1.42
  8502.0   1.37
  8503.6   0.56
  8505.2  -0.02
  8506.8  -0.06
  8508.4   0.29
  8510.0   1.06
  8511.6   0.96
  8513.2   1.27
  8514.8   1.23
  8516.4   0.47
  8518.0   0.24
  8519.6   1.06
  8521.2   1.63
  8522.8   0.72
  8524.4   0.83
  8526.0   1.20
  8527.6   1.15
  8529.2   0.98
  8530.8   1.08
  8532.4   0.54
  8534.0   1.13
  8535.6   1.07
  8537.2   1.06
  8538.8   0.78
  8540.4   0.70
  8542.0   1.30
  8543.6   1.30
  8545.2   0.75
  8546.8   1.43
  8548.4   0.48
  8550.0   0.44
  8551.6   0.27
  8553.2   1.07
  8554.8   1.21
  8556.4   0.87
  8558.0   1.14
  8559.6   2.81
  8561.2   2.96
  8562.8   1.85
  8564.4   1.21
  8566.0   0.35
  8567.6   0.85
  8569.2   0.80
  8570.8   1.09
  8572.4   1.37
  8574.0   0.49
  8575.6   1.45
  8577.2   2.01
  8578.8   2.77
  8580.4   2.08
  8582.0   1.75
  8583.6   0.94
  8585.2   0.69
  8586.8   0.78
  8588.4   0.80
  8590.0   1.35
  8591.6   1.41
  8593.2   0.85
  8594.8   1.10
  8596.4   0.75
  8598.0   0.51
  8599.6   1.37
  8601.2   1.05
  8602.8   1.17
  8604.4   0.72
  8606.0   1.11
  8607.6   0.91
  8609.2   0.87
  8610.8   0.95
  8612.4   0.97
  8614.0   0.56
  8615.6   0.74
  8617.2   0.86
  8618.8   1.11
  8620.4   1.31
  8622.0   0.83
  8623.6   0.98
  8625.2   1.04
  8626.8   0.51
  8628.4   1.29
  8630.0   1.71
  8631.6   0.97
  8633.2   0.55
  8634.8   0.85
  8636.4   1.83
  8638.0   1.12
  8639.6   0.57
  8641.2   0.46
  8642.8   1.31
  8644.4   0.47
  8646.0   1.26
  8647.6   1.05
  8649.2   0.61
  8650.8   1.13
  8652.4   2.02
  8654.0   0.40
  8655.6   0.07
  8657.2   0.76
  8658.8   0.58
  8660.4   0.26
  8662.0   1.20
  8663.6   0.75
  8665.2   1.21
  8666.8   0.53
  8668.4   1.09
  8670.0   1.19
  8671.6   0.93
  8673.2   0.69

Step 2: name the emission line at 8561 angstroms [S II] 6716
